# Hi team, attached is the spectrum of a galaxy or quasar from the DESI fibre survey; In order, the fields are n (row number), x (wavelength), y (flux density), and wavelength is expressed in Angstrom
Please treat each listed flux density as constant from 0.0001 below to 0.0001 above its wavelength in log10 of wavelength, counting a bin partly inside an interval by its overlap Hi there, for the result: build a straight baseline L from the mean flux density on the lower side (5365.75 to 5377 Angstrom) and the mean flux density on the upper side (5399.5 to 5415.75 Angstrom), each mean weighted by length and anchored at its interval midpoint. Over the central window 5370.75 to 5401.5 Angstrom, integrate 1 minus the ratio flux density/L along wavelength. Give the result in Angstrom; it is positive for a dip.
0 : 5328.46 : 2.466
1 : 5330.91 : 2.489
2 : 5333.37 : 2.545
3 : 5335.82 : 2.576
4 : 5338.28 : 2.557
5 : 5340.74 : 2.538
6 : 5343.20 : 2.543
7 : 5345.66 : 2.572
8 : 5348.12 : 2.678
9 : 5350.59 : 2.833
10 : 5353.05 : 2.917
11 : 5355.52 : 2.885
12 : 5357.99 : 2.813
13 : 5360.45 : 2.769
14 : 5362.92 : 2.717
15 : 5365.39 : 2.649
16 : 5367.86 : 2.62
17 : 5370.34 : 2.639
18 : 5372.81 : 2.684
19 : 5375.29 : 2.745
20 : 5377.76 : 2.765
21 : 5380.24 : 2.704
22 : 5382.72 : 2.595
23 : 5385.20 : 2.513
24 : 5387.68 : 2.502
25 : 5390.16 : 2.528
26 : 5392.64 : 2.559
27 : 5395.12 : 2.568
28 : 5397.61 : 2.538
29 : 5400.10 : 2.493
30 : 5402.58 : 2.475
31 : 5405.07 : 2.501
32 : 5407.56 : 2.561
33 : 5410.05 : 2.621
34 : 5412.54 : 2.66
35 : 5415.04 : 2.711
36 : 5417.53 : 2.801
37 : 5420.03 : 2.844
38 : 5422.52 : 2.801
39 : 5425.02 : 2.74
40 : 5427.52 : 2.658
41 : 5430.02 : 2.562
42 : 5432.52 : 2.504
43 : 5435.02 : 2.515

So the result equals 0.4 Angstrom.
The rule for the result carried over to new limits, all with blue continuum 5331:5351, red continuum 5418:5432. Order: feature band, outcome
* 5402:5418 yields 0.45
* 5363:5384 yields -0.32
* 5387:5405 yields 1.00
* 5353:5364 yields -0.83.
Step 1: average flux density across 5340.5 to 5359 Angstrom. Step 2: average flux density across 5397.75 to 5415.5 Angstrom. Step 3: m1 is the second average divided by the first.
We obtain 0.94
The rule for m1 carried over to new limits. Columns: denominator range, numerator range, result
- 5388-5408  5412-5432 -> 1.08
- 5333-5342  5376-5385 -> 1.05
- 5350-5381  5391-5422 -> 0.95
